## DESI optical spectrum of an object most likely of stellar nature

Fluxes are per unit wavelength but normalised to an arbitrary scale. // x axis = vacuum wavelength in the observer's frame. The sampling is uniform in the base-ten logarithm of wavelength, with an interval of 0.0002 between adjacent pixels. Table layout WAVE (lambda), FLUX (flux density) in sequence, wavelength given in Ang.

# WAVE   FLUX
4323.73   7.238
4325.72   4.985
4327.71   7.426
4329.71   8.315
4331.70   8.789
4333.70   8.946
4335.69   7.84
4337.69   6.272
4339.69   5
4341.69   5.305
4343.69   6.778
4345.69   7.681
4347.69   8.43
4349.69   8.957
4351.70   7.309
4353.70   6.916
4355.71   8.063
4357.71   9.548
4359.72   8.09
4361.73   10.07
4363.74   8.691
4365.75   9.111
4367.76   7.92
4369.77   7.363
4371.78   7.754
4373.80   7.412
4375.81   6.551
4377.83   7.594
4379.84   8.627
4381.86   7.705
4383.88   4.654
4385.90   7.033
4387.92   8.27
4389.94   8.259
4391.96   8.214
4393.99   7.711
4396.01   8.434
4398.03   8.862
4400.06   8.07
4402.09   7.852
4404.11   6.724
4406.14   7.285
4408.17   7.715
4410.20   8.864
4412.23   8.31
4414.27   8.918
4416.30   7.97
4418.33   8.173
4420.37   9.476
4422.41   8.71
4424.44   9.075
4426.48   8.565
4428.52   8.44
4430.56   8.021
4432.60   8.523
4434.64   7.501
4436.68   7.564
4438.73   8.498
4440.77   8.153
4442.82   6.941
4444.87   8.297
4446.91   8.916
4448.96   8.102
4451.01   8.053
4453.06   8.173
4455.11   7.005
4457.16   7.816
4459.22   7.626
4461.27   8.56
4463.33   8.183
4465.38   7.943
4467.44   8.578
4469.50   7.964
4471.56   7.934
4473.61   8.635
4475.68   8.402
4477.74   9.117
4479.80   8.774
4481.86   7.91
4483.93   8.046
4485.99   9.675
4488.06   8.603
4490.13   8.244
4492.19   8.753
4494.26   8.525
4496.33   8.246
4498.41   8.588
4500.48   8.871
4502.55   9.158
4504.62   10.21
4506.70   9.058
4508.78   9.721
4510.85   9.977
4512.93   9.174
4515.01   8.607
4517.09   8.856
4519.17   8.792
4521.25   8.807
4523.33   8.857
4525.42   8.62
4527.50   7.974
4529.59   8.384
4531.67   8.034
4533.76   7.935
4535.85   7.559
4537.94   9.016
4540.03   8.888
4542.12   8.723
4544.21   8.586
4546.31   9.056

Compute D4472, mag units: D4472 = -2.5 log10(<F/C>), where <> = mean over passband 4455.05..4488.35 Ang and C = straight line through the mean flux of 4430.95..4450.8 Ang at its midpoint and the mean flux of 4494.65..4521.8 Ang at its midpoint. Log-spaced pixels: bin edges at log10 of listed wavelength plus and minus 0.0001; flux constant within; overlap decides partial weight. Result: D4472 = 0.03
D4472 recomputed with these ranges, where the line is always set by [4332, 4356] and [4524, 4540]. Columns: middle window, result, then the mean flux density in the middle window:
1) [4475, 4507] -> -0.090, 8.76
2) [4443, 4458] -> -0.019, 7.99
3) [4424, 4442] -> -0.061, 8.22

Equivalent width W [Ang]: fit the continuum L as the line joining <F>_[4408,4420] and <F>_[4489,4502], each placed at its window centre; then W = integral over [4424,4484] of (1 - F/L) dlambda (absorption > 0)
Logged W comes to 2.3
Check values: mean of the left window 8.43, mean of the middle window 8.17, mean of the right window 8.56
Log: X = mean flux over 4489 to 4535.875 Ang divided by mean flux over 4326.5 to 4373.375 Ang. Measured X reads 1.12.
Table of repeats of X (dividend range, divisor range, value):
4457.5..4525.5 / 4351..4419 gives 1.09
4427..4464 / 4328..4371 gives 1.02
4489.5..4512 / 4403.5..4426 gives 1.09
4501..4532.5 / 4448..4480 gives 1.10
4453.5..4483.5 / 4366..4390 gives 1.10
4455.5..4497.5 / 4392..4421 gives 1.02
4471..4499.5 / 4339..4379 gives 1.10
